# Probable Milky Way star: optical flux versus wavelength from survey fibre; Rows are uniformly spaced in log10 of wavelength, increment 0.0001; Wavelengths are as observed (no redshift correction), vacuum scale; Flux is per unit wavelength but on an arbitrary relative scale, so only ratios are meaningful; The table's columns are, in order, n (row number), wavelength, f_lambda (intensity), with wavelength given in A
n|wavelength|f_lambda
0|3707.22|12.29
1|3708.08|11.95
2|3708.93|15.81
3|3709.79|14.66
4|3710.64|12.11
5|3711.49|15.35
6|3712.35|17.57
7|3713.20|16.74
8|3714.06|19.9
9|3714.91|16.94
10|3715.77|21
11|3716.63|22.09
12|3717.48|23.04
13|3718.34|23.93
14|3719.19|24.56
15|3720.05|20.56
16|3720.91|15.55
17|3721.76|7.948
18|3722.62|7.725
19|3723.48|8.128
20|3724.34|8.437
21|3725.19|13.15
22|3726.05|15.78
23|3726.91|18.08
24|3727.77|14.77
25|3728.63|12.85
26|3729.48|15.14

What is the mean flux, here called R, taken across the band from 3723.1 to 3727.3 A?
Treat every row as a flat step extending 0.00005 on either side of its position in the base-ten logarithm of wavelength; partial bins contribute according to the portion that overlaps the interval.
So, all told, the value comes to 12.7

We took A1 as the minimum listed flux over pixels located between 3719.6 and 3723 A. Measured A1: 7.725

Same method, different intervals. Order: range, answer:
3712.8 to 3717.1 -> 16.74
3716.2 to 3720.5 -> 20.56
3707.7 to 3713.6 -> 11.95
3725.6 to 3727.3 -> 15.78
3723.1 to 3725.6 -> 8.128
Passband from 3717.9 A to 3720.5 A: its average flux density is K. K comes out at 22.9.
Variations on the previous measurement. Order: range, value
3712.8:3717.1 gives 19.4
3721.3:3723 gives 8.03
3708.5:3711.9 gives 14.5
